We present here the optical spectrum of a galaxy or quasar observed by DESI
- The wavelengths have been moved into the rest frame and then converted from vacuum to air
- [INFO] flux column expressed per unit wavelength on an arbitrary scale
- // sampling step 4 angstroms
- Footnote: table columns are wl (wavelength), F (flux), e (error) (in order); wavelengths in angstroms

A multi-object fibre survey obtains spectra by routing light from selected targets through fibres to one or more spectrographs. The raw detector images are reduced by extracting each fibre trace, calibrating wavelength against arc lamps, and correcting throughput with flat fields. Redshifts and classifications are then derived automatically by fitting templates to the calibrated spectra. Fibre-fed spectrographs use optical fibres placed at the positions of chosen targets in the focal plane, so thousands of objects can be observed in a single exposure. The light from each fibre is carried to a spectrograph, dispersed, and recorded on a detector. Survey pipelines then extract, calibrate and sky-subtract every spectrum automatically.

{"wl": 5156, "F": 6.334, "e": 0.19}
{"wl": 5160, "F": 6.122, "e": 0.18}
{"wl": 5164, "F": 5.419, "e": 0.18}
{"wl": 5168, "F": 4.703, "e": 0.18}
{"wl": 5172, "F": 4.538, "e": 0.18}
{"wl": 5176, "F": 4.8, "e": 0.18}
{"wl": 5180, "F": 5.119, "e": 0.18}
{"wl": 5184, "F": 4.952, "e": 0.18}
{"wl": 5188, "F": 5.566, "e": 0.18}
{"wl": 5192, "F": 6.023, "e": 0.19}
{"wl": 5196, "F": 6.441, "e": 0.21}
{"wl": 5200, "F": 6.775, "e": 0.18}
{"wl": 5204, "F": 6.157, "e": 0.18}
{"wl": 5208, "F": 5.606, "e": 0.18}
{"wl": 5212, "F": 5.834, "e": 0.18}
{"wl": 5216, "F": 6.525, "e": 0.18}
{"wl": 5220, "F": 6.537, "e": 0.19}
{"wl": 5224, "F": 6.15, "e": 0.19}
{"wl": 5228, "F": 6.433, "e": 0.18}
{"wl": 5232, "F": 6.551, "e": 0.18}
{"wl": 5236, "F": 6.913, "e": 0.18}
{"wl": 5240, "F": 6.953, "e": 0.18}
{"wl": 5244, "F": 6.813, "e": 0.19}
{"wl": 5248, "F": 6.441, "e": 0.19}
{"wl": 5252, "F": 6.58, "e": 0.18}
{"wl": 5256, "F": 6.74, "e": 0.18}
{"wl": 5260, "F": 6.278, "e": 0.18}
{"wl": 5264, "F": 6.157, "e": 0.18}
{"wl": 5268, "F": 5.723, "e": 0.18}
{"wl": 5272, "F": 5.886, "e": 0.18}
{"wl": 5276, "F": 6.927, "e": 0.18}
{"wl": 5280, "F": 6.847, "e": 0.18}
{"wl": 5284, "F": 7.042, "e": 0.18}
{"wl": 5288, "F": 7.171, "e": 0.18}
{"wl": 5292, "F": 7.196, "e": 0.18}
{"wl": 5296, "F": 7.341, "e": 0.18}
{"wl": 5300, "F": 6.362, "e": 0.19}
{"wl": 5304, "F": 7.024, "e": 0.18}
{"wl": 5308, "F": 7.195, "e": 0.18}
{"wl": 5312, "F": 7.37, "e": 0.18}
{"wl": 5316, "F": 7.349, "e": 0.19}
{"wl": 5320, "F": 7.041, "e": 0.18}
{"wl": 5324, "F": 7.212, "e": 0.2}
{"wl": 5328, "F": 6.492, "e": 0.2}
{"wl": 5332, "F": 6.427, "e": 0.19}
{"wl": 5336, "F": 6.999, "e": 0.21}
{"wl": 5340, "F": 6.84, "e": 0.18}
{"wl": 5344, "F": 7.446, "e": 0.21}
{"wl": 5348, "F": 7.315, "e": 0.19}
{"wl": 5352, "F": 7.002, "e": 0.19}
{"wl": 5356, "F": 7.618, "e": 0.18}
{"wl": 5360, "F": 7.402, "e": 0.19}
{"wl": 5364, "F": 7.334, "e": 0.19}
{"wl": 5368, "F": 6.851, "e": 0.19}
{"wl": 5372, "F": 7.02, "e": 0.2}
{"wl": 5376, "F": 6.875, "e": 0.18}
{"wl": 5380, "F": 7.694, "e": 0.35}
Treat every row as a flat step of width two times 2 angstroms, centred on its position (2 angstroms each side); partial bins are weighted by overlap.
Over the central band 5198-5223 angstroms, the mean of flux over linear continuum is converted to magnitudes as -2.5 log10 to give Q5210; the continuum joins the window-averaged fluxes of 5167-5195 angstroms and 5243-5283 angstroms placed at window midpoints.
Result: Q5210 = -0.11 mag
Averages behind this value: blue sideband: 5.16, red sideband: 6.44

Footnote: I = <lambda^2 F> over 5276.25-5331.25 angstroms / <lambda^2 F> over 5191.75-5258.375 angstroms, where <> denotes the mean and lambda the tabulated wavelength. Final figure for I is 1.1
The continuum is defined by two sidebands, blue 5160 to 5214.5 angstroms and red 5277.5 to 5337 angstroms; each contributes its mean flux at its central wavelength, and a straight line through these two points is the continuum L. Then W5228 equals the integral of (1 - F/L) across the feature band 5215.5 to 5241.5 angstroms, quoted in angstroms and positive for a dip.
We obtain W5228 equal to -2.2 angstroms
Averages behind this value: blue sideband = 5.56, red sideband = 7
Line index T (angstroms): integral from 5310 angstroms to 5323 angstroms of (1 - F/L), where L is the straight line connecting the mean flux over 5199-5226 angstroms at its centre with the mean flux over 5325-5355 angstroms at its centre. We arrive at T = -0.8 angstroms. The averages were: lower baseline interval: 6.21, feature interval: 7.25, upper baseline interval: 6.96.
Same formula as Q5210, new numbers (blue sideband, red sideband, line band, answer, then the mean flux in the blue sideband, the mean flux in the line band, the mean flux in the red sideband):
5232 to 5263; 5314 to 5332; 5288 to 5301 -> -0.03 mag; 6.65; 7.04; 6.96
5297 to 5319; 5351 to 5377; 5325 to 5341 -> 0.06 mag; 7.07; 6.71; 7.17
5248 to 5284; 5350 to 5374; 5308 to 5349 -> -0.02 mag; 6.43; 7.05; 7.2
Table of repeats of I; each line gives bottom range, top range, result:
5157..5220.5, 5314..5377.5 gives 1.32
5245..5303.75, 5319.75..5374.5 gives 1.09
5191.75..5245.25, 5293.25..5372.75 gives 1.15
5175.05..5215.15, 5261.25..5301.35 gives 1.19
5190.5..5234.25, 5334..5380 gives 1.21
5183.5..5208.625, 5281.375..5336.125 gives 1.22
